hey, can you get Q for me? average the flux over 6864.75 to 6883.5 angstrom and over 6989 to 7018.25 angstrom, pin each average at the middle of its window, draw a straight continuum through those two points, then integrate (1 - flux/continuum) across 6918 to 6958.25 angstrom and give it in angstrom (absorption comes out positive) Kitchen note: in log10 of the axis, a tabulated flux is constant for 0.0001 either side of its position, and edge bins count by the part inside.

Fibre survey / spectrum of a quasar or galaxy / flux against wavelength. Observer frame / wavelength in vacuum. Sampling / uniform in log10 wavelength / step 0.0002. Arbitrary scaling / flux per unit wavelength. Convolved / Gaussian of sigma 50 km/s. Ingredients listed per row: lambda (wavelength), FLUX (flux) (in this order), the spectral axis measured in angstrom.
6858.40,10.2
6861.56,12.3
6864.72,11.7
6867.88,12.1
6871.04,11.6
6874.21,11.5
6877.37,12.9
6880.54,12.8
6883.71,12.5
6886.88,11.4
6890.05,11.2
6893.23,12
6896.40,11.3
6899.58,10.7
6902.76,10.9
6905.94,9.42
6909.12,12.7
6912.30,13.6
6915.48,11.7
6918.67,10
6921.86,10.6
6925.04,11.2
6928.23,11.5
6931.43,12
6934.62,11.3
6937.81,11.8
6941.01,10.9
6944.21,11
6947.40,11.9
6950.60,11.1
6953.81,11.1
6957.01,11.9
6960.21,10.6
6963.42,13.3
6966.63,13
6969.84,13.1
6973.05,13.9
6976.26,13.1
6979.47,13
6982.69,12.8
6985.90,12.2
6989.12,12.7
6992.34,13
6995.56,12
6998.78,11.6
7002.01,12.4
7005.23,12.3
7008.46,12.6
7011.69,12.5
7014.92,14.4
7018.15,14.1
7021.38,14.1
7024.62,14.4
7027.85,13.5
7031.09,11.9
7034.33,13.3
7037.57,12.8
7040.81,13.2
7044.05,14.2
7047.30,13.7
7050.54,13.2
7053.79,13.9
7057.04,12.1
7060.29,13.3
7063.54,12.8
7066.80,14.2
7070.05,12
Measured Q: 3.73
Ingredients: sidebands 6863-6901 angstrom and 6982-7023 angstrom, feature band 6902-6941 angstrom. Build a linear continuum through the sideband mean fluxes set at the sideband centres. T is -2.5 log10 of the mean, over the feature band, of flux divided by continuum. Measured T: 0.07 mag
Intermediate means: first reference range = 11.8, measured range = 11.4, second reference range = 12.8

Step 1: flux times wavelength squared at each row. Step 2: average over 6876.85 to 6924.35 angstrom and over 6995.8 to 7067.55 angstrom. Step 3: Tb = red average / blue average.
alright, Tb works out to 1.2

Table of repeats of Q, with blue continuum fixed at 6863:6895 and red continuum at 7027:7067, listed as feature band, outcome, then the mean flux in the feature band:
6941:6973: 1.5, 11.9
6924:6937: 0.9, 11.5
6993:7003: 0.6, 12.1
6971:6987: -0.4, 13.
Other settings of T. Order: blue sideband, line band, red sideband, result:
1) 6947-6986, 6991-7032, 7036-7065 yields -0.012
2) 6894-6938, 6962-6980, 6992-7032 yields -0.081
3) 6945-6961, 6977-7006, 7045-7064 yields -0.037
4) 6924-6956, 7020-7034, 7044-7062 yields -0.047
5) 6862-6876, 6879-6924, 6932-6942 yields 0.013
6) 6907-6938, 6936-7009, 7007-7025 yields 0.041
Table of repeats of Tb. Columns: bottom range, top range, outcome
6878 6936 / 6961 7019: 1.14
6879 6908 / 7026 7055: 1.22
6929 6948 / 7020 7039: 1.19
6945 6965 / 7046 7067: 1.17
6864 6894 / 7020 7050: 1.17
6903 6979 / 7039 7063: 1.17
